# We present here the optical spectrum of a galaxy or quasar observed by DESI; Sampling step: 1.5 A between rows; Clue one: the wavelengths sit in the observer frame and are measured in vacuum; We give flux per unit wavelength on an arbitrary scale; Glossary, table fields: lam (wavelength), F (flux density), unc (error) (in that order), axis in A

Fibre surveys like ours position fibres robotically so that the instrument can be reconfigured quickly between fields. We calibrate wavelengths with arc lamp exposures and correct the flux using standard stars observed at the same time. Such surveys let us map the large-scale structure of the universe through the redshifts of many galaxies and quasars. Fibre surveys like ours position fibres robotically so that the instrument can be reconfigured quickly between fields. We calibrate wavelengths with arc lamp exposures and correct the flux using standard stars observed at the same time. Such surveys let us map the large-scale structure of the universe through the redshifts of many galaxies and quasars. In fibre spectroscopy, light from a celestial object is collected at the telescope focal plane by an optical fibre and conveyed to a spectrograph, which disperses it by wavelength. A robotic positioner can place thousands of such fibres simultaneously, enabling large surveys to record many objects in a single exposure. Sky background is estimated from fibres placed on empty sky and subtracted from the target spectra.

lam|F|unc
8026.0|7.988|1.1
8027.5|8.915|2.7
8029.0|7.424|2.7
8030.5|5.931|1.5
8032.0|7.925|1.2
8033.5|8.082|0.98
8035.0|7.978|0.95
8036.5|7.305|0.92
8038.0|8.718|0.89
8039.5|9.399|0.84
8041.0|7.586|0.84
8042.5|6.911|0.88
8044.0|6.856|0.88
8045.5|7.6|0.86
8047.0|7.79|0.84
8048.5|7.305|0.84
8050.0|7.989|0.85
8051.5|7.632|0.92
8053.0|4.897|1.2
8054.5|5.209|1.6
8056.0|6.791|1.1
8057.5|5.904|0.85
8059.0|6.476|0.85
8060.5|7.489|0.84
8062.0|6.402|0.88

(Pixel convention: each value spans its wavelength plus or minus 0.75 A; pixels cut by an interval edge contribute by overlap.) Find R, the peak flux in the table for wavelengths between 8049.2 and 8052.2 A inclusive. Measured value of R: 7.989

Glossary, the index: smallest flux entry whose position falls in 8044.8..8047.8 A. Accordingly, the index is 7.6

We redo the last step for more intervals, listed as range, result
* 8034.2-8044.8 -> 6.856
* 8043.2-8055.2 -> 4.897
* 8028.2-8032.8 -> 5.931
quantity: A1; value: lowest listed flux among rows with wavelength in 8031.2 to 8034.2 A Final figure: 7.925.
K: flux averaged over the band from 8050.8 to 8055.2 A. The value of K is 5.9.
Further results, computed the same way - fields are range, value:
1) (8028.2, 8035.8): 7.48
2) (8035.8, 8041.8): 8.25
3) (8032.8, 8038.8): 8.03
